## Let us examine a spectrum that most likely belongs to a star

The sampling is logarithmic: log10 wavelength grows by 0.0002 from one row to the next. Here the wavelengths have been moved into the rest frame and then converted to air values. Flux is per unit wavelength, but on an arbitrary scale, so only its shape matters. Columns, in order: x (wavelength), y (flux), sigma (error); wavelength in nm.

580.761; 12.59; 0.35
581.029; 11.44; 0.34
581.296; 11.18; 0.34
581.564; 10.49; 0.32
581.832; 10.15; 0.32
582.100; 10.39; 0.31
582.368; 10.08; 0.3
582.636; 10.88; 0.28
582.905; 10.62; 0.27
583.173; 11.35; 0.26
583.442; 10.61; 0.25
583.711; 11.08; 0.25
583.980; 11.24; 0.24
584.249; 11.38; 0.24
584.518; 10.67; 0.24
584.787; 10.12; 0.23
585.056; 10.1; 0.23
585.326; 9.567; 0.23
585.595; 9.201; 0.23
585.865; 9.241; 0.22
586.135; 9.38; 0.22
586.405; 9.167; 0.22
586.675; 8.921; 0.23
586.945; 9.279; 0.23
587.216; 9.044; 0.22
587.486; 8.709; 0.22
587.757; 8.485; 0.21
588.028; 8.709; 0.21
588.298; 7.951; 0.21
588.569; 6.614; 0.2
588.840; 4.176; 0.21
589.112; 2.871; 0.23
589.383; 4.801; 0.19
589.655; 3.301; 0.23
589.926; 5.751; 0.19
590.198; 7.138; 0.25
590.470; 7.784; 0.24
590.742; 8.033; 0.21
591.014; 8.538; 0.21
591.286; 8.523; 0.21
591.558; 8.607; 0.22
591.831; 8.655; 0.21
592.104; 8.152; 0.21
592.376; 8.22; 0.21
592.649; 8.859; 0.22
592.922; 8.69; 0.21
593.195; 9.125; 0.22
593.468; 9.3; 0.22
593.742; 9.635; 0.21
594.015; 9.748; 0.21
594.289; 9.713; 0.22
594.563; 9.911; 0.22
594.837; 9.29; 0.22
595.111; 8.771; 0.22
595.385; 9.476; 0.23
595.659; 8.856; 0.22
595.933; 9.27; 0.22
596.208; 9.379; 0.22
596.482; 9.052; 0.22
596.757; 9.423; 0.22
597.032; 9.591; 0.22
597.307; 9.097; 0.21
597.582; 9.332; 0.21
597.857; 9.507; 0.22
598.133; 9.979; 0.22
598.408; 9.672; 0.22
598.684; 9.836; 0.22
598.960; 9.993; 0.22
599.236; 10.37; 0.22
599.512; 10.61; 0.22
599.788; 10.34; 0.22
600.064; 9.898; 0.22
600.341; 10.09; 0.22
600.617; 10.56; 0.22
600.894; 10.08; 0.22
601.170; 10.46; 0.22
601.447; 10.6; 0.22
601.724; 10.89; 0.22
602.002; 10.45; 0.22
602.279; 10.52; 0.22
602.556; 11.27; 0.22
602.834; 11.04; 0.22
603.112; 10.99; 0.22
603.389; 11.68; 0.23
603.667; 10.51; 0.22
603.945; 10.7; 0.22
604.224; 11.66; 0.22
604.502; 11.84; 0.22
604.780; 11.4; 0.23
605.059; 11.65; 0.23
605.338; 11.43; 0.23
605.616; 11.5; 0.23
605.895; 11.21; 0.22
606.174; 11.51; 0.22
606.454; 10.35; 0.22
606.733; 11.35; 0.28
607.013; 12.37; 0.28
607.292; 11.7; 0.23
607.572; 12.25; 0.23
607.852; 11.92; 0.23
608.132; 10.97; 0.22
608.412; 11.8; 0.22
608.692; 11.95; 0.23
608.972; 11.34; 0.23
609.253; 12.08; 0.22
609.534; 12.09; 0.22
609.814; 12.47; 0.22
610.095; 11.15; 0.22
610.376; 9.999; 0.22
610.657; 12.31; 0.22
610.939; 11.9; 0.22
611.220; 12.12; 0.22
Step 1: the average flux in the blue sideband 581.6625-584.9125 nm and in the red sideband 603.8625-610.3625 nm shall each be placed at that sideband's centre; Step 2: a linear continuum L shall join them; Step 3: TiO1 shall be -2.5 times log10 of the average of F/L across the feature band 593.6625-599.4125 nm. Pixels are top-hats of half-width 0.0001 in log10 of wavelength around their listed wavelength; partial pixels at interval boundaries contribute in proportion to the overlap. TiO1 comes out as 0.18 mag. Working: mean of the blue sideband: 10.7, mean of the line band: 9.53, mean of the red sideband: 11.6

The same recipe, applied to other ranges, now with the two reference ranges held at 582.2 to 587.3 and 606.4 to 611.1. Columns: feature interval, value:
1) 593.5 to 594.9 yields 0.12 mag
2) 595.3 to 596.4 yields 0.17 mag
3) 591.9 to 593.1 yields 0.24 mag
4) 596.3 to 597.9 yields 0.17 mag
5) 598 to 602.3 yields 0.09 mag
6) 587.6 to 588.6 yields 0.26 mag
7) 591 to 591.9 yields 0.22 mag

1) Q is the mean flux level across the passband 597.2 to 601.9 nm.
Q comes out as 10.1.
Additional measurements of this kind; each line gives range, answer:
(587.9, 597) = 8.09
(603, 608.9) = 11.5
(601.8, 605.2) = 11.1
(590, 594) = 8.51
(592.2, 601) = 9.55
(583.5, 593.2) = 8.34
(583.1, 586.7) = 10.2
